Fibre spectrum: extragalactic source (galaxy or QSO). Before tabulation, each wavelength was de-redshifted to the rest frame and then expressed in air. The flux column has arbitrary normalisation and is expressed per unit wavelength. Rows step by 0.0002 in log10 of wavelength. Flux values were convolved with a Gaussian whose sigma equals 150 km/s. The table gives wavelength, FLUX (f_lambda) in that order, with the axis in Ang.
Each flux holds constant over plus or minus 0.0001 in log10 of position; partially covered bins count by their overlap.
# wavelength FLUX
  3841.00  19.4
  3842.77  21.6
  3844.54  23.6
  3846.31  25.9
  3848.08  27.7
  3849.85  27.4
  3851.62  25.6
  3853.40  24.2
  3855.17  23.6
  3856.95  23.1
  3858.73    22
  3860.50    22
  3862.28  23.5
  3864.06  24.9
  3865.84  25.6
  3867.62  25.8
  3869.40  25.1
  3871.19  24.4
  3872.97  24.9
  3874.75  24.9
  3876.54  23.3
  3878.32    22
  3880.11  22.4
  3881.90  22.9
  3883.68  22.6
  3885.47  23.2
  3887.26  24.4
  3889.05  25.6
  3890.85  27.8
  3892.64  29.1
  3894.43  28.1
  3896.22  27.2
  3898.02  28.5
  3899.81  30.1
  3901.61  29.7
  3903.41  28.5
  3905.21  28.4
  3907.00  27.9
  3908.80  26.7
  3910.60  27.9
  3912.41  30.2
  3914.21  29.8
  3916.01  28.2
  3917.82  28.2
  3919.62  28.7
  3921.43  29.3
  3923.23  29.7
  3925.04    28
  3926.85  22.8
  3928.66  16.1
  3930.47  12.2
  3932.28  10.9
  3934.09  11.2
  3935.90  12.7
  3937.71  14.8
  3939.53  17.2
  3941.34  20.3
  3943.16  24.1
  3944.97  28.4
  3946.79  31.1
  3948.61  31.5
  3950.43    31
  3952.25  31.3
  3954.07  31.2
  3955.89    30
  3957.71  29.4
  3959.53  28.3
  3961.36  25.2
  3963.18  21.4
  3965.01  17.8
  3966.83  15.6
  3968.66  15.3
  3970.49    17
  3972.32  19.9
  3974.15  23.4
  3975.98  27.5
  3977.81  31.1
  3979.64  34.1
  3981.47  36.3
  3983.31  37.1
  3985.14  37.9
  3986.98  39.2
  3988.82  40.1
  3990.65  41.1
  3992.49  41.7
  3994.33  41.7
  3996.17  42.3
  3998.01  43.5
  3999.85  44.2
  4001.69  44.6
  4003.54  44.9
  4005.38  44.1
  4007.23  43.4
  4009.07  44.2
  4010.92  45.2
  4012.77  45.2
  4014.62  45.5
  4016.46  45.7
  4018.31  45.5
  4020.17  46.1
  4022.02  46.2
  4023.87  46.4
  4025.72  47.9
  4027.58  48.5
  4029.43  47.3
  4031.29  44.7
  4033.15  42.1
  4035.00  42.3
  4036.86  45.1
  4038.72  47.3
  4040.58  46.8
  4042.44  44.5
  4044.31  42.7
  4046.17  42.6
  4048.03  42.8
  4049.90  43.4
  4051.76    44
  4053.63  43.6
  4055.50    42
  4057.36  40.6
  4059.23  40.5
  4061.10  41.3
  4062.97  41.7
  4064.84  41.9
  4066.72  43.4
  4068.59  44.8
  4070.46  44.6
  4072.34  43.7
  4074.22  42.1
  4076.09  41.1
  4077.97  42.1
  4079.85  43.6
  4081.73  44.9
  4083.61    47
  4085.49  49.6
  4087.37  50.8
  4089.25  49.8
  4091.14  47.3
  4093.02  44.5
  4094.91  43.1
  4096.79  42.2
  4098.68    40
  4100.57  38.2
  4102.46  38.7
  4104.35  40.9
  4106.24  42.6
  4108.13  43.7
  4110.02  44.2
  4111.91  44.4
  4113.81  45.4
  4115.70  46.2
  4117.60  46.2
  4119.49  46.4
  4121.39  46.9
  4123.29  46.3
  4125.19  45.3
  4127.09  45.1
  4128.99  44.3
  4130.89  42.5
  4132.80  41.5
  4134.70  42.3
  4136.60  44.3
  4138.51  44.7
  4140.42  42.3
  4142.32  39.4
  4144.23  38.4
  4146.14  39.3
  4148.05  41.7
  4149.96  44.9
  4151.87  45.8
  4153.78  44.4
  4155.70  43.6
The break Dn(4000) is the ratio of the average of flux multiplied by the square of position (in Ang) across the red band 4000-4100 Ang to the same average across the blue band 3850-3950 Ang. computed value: 1.9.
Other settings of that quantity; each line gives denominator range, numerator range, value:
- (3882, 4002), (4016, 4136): 1.70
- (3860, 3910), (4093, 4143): 1.89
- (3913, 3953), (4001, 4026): 2.00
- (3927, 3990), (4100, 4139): 1.89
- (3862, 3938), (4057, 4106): 1.93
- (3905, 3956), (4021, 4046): 1.94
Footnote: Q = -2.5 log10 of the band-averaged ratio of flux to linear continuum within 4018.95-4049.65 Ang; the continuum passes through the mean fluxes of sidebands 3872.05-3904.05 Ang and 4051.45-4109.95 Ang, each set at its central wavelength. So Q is -0.16 mag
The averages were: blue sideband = 25.8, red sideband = 43.4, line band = 45.2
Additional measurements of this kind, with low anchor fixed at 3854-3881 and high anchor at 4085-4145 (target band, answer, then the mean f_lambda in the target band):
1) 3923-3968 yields 0.31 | 22.7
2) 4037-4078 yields -0.10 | 43.1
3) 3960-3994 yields 0.13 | 29.2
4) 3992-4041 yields -0.24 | 44.9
